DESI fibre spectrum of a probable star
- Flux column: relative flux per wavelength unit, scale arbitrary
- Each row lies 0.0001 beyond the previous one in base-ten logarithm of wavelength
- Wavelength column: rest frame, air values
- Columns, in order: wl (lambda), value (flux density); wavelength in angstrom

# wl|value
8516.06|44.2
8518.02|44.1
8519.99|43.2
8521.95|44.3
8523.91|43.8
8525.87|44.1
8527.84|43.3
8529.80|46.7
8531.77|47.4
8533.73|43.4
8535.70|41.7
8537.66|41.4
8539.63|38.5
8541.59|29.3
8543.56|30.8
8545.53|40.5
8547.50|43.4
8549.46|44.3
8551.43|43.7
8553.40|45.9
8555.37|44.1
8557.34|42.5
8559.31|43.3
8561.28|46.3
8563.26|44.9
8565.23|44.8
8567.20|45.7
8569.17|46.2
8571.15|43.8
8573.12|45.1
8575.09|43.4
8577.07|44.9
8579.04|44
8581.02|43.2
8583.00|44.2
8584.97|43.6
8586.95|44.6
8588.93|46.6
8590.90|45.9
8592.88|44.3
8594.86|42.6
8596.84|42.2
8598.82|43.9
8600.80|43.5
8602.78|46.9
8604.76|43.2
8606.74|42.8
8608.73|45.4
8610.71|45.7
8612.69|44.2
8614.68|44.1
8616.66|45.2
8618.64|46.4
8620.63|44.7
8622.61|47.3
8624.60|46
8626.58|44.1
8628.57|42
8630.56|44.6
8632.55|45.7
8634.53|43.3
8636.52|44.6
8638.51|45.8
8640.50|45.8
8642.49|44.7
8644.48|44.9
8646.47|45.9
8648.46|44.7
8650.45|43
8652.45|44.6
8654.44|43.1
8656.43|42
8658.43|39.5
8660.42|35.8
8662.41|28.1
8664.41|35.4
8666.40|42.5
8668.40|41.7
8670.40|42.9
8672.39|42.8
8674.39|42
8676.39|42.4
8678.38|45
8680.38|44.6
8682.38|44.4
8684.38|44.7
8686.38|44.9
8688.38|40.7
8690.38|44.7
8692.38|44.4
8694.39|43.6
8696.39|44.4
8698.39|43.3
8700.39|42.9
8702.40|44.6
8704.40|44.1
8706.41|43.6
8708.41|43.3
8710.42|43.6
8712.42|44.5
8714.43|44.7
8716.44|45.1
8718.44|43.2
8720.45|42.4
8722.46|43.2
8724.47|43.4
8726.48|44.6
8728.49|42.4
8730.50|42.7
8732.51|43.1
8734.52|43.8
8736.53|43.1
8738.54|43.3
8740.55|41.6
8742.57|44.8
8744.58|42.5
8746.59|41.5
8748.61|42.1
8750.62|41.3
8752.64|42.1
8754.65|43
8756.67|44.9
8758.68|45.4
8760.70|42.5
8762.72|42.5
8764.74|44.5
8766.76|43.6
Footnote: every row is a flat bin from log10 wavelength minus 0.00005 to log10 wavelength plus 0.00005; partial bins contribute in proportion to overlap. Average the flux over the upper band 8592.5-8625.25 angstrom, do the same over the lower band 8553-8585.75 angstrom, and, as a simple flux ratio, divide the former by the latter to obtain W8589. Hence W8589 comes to 1.00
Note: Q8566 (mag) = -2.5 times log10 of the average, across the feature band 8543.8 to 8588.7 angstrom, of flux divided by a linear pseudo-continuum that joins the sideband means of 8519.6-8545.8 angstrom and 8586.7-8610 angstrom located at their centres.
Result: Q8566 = -0.03 mag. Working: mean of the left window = 41.3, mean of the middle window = 44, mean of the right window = 44.3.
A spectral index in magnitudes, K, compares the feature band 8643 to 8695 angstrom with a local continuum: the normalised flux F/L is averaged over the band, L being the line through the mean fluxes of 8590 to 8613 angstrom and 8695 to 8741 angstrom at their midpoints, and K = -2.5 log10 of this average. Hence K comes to 0.04 mag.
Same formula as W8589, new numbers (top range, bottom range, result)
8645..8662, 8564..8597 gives 0.94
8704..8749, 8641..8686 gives 1.03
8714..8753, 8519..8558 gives 1.02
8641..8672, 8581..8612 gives 0.93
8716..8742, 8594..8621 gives 0.97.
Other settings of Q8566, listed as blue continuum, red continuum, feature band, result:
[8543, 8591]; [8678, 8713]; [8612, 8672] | 0.02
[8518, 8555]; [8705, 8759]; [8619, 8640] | -0.06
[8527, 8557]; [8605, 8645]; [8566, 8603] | -0.03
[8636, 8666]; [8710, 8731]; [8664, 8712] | -0.01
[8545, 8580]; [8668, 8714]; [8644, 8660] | 0.02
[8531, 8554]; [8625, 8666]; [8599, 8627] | -0.08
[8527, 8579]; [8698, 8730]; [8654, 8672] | 0.12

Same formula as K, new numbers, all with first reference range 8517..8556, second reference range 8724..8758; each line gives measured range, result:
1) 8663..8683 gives 0.02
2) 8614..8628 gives -0.07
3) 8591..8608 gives -0.03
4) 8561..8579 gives -0.06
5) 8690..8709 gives -0.03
